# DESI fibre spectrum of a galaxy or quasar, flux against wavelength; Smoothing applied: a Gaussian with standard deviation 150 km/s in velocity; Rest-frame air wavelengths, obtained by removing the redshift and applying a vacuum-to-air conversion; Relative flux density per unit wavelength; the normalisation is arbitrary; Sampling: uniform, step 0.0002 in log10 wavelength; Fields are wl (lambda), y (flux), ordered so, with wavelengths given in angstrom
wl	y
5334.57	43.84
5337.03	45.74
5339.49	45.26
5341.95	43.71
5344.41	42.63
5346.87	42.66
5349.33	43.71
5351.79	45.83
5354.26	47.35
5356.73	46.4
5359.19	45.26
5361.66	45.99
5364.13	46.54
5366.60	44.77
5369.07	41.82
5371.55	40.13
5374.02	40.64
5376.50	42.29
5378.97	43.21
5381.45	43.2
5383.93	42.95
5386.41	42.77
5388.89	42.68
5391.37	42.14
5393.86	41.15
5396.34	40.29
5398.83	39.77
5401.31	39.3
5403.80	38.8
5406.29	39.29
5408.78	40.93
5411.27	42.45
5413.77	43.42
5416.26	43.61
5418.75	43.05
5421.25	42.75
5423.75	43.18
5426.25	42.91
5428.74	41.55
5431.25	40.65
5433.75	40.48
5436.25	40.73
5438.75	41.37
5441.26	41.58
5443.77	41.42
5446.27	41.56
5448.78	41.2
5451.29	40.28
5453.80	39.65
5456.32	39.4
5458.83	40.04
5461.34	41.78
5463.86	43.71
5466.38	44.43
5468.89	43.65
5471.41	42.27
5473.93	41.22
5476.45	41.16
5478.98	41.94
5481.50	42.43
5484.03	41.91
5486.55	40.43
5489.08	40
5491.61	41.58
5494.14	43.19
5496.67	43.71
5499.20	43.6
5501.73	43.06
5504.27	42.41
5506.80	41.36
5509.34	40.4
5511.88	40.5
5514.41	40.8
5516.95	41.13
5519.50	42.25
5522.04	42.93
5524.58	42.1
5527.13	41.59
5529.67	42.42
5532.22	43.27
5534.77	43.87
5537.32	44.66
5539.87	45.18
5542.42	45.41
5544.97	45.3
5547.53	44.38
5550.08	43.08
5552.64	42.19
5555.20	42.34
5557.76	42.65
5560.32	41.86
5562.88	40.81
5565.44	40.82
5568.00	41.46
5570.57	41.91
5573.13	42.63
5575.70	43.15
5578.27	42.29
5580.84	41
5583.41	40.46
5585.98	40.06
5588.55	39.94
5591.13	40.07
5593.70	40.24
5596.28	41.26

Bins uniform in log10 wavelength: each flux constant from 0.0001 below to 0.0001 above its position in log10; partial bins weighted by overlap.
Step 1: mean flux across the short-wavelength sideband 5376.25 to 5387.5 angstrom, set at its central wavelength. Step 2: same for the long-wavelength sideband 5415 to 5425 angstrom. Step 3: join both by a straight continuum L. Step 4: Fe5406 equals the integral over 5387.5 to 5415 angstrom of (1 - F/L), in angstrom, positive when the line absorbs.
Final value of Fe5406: 1.35 angstrom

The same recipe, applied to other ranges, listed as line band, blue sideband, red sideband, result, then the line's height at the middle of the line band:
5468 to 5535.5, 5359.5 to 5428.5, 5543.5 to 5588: 0.2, 42.2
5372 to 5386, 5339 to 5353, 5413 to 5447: 0.3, 43.2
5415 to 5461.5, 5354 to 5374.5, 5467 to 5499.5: 1.6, 42.9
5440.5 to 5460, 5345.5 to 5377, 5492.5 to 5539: 1.1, 43.2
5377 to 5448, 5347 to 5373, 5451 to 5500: 2.8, 43.4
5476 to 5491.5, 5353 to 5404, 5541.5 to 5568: 0.5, 42.8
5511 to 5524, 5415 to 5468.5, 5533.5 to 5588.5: 0.2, 42.3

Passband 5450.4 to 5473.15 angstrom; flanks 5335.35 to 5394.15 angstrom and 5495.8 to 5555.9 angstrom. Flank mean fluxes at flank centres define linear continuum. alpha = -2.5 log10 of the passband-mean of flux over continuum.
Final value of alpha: 0.04 mag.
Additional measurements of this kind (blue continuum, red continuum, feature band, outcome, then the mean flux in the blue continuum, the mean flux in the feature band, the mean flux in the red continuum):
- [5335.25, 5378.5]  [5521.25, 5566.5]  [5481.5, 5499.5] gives 0.03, 44.1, 42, 43.1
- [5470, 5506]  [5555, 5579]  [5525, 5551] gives -0.05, 42.1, 43.9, 42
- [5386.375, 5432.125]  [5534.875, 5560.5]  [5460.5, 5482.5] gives 0.00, 41.6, 42.5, 43.8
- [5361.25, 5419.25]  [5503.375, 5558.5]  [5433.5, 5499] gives 0.02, 42.1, 41.6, 42.7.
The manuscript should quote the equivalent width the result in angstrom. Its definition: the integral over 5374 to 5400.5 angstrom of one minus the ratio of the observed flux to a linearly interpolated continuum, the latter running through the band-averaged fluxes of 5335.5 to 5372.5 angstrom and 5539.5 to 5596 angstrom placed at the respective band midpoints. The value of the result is 1.3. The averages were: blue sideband 44.5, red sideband 42.1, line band 41.9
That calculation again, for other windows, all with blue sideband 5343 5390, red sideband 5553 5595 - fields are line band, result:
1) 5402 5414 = 0.7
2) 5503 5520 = 0.3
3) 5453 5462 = 0.5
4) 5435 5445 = 0.4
